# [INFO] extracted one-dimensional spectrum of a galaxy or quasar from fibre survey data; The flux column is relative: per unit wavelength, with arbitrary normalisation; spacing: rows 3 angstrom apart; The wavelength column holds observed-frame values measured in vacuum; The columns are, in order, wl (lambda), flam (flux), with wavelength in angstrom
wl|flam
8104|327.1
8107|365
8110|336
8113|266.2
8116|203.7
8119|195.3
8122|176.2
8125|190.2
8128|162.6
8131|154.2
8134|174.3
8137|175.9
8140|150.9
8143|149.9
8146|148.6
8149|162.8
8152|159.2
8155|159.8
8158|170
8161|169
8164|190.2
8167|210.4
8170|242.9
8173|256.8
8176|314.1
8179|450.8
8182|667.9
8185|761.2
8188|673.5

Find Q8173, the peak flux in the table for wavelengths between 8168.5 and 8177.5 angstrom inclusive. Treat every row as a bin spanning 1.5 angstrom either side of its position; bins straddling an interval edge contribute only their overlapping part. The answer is 314.1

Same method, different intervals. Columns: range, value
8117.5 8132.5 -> 195.3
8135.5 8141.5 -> 175.9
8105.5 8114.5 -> 365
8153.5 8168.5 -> 210.4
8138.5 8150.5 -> 162.8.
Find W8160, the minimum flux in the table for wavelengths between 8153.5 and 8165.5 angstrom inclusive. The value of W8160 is 159.8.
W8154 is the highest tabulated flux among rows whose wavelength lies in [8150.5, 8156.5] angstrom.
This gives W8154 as 159.8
